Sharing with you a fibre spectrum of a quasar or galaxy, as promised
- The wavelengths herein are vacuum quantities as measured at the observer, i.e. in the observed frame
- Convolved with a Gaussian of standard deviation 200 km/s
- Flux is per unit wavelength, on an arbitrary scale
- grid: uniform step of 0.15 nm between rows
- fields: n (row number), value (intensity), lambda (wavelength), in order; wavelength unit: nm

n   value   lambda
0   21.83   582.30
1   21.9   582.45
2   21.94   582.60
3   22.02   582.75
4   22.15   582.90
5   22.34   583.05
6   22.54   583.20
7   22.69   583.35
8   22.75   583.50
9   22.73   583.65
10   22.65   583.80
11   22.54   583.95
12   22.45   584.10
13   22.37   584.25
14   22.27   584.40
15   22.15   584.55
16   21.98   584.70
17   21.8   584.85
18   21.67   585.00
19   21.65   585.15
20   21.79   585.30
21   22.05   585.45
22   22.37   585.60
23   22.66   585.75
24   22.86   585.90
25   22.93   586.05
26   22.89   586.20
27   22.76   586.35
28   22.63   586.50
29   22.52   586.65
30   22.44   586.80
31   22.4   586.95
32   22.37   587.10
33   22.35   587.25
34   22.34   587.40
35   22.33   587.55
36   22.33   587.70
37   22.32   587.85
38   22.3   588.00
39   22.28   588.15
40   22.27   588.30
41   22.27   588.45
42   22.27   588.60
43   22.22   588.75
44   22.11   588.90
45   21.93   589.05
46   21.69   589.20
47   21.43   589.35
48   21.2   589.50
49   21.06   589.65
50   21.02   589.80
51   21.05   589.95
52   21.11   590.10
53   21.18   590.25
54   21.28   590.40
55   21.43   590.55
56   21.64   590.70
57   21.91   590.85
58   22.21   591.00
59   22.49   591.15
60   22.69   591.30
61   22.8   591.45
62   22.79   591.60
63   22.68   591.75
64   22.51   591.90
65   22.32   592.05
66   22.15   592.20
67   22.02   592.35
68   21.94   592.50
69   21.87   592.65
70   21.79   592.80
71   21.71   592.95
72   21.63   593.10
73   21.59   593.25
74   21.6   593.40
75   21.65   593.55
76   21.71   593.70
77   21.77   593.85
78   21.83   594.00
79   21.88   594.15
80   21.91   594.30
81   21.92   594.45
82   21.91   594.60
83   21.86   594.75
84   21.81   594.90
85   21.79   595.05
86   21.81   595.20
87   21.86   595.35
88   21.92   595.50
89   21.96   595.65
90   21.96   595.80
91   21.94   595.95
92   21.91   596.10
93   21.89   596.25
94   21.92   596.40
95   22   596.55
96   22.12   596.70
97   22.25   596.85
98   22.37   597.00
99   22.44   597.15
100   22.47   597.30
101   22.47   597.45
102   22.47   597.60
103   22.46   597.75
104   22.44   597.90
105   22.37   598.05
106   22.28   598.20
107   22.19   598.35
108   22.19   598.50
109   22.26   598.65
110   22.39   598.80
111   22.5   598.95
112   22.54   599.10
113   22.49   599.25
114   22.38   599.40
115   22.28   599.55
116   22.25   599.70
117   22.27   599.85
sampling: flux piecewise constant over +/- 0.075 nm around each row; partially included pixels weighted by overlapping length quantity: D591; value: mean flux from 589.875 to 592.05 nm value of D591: 22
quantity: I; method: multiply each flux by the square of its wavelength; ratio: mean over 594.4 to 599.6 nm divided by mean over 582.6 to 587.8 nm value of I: 1.0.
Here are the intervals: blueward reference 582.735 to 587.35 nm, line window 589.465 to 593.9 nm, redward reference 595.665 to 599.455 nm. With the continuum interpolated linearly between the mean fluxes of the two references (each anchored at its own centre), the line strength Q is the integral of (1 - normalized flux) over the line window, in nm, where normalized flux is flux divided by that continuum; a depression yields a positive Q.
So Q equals 0.10 nm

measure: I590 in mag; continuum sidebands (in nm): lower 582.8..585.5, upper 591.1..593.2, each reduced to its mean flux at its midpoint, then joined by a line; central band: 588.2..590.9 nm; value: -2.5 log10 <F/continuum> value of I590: 0.031 mag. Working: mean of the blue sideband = 22.3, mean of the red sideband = 22.2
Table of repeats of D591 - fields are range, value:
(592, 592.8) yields 22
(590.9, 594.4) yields 22.1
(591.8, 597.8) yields 22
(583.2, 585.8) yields 22.3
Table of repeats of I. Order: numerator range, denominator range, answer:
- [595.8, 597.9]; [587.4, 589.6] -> 1.04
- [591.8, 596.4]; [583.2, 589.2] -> 1.01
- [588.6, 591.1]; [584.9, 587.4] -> 0.98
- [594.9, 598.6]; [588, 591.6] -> 1.04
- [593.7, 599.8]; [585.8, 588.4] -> 1.02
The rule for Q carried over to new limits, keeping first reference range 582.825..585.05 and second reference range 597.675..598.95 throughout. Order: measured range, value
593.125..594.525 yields 0.04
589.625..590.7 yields 0.05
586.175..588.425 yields -0.01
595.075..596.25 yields 0.02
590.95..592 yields -0.01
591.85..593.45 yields 0.03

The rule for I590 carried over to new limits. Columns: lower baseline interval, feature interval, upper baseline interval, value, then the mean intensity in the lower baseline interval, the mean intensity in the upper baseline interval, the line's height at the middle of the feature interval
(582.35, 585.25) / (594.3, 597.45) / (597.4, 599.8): 0.02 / 22.2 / 22.4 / 22.3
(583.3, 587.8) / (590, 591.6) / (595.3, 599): 0.02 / 22.4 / 22.2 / 22.3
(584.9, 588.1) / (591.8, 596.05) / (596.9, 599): 0.02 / 22.4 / 22.4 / 22.4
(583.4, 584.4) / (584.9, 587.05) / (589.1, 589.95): -0.02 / 22.6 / 21.3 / 22.1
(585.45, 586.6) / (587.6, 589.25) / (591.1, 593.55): 0.01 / 22.7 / 22.1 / 22.5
